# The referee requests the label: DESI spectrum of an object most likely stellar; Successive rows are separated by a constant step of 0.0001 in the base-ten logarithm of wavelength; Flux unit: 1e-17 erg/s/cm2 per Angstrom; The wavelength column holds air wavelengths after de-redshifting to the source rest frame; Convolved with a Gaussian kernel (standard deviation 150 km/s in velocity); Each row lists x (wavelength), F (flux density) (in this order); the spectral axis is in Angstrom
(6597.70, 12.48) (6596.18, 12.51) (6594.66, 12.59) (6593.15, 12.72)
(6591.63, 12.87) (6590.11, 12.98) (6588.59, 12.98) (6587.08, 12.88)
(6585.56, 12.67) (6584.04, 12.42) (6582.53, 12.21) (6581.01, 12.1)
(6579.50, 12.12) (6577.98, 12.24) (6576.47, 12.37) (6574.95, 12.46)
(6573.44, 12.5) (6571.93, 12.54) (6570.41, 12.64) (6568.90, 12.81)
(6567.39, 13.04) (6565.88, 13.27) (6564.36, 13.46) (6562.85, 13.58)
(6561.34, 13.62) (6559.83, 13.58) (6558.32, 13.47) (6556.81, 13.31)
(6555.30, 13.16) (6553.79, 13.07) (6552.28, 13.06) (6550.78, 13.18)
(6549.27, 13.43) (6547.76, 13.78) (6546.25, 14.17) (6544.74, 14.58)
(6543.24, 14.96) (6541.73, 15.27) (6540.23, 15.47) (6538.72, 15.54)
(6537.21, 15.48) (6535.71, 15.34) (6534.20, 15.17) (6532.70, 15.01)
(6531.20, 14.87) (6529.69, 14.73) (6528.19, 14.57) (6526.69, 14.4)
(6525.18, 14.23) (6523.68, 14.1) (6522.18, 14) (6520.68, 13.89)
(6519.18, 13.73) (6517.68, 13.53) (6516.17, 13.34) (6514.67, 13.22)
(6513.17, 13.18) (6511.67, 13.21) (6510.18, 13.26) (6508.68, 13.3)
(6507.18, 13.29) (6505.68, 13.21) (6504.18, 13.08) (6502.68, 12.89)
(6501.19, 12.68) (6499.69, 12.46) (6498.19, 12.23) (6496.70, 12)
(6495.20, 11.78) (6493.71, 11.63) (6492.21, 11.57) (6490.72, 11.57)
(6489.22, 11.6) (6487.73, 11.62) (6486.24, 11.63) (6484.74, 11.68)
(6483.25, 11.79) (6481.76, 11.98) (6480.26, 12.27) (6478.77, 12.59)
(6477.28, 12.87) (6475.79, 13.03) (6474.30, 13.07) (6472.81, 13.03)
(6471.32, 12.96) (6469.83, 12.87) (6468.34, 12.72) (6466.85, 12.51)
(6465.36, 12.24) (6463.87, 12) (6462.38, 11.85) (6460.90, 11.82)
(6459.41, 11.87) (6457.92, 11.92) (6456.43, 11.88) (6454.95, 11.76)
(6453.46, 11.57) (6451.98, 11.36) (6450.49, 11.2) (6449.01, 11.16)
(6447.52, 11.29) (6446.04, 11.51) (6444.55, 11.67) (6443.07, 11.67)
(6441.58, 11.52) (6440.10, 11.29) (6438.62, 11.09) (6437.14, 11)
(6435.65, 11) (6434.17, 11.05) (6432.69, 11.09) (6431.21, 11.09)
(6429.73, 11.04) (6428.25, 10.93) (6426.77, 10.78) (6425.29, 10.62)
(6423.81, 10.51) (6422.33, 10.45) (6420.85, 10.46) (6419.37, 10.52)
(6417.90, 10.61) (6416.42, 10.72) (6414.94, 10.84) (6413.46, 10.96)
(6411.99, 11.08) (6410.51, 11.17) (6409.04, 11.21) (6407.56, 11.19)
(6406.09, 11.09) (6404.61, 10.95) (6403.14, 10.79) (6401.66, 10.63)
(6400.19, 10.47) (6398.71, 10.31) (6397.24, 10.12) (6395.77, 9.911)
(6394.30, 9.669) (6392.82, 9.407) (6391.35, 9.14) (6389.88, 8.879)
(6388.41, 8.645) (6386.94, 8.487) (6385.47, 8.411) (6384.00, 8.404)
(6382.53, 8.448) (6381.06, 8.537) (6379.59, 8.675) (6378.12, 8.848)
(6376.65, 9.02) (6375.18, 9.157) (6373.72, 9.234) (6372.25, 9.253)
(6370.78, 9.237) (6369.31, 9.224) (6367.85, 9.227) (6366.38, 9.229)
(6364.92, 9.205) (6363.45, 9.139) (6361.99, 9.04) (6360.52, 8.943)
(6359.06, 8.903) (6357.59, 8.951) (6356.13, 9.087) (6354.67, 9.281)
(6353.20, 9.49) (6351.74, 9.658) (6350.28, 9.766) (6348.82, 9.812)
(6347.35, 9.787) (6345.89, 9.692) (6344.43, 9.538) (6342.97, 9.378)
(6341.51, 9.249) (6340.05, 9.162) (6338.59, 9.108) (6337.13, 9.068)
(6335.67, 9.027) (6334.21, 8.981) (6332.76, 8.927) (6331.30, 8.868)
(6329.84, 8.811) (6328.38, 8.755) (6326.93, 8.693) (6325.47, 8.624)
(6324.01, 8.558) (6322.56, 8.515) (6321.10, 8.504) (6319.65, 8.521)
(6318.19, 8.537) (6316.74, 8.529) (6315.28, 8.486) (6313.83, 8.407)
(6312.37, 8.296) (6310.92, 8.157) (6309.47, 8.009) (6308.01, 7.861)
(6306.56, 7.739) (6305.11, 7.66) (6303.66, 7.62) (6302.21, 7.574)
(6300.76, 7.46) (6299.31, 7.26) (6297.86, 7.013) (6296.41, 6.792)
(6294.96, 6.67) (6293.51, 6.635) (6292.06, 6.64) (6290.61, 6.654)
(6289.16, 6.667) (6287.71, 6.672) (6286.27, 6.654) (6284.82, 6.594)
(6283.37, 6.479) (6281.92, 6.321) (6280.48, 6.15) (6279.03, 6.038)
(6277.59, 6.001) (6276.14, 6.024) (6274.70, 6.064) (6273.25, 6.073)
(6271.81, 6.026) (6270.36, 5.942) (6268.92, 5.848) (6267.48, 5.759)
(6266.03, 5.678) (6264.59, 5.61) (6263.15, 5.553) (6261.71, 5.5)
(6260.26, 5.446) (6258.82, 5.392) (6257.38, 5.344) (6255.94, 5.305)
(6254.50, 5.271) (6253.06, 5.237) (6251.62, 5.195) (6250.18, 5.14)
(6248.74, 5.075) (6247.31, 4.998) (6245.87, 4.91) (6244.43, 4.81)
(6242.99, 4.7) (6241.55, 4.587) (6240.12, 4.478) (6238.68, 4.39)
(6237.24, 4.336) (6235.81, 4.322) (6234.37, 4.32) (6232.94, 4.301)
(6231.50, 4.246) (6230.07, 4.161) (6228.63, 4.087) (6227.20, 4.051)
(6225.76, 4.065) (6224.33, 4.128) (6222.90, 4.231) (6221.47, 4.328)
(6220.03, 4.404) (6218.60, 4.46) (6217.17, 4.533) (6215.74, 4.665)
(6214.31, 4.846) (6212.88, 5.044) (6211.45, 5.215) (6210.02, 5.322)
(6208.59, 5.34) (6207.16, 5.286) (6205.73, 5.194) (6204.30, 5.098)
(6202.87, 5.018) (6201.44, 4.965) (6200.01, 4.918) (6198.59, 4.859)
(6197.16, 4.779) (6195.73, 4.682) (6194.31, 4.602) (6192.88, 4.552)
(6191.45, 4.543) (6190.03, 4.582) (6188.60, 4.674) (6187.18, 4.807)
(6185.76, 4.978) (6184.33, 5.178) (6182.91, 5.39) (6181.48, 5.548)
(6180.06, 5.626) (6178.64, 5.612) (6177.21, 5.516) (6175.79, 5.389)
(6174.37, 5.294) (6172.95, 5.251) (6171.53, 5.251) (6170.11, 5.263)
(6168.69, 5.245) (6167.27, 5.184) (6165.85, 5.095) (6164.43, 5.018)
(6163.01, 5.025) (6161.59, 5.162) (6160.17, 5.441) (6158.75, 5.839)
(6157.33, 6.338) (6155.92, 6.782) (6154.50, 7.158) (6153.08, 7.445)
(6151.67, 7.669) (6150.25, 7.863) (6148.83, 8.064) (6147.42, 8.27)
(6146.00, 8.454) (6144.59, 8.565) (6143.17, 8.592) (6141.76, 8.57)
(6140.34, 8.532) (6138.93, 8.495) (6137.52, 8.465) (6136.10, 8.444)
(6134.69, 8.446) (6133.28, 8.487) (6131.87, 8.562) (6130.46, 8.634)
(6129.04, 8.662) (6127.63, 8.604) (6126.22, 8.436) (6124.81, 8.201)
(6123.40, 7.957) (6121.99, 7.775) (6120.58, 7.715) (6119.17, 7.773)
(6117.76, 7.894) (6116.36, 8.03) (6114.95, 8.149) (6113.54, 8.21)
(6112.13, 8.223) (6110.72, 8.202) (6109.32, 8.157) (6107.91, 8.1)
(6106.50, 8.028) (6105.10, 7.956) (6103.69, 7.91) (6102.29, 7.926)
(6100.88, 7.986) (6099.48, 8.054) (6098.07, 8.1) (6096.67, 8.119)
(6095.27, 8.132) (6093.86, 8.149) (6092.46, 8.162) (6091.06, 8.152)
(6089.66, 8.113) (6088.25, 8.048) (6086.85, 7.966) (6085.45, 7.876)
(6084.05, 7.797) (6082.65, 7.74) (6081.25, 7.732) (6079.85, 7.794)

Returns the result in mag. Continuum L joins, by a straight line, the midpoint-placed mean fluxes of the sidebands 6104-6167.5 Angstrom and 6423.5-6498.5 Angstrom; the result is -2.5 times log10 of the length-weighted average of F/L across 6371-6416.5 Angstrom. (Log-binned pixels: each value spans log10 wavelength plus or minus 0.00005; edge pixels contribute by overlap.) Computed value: 0.12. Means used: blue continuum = 7.68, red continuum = 11.7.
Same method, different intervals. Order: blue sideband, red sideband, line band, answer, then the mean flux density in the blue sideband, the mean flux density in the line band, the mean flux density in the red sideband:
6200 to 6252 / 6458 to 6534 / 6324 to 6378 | -0.09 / 4.67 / 9.17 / 12.9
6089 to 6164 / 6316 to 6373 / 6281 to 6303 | 0.28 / 7.88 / 6.8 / 9.08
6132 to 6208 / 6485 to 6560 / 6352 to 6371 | 0.11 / 6.12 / 9.16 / 13.5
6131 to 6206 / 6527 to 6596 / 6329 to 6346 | 0.02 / 6.17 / 9.13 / 13.5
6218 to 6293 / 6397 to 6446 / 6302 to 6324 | -0.13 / 5.29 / 8.19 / 10.9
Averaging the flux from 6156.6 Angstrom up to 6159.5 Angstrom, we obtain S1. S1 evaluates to 6.09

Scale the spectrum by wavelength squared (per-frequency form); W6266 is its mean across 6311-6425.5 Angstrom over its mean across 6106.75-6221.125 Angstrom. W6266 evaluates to 1.6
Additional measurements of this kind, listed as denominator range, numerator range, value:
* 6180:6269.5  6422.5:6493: 2.58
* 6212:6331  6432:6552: 2.24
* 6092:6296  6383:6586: 2.18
